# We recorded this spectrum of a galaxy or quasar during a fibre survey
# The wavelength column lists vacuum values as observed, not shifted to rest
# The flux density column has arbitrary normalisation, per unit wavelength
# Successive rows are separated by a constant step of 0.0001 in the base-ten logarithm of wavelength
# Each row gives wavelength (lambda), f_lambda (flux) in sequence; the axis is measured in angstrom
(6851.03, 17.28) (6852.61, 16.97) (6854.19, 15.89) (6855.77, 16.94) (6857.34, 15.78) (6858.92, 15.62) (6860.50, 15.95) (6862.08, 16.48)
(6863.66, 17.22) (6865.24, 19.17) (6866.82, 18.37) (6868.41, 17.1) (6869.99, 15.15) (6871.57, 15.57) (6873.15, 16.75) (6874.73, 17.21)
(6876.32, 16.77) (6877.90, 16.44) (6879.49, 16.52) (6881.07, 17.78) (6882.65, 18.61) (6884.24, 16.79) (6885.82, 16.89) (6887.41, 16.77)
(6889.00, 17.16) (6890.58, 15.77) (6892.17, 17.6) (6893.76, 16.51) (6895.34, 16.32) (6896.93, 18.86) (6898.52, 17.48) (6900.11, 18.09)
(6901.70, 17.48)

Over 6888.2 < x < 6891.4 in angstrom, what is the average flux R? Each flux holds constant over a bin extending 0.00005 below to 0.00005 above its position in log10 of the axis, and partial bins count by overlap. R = 16.5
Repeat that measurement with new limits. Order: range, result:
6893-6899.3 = 17.3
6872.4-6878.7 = 16.8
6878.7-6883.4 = 17.7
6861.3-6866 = 17.6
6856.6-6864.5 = 16.2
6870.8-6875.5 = 16.5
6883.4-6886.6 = 16.9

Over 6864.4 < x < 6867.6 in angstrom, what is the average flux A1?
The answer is 18.8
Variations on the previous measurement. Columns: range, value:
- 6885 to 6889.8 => 16.9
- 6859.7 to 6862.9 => 16.2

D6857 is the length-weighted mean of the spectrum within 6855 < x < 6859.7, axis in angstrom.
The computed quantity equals 16.1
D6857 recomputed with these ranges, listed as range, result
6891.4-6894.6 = 17.1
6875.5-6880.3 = 16.6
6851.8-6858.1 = 16.4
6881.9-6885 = 17.7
